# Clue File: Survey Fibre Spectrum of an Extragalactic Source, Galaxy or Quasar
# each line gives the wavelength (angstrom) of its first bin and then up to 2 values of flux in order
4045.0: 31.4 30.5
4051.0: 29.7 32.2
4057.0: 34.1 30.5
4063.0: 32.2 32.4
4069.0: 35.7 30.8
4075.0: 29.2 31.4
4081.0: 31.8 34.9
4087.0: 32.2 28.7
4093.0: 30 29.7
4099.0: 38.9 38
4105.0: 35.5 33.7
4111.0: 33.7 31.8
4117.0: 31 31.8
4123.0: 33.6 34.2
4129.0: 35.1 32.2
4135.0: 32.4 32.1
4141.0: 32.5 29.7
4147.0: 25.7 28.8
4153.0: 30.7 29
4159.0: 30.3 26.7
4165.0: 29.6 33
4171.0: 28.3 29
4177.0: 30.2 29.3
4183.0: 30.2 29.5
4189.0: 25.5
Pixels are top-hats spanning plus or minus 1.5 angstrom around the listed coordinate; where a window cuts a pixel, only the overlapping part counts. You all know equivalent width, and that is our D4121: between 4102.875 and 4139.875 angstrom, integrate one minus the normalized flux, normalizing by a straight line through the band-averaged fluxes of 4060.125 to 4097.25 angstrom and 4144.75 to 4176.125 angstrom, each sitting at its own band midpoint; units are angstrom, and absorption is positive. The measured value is -3.5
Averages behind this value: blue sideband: 31.6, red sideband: 29.1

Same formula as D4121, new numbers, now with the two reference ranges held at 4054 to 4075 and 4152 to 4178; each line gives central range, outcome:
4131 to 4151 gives -0.1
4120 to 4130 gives -1.0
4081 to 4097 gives 0.2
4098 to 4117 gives -2.2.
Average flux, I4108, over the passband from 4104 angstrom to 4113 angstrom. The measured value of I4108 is 34.1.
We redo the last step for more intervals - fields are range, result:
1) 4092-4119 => 33.6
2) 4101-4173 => 31.6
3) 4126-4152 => 31.2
